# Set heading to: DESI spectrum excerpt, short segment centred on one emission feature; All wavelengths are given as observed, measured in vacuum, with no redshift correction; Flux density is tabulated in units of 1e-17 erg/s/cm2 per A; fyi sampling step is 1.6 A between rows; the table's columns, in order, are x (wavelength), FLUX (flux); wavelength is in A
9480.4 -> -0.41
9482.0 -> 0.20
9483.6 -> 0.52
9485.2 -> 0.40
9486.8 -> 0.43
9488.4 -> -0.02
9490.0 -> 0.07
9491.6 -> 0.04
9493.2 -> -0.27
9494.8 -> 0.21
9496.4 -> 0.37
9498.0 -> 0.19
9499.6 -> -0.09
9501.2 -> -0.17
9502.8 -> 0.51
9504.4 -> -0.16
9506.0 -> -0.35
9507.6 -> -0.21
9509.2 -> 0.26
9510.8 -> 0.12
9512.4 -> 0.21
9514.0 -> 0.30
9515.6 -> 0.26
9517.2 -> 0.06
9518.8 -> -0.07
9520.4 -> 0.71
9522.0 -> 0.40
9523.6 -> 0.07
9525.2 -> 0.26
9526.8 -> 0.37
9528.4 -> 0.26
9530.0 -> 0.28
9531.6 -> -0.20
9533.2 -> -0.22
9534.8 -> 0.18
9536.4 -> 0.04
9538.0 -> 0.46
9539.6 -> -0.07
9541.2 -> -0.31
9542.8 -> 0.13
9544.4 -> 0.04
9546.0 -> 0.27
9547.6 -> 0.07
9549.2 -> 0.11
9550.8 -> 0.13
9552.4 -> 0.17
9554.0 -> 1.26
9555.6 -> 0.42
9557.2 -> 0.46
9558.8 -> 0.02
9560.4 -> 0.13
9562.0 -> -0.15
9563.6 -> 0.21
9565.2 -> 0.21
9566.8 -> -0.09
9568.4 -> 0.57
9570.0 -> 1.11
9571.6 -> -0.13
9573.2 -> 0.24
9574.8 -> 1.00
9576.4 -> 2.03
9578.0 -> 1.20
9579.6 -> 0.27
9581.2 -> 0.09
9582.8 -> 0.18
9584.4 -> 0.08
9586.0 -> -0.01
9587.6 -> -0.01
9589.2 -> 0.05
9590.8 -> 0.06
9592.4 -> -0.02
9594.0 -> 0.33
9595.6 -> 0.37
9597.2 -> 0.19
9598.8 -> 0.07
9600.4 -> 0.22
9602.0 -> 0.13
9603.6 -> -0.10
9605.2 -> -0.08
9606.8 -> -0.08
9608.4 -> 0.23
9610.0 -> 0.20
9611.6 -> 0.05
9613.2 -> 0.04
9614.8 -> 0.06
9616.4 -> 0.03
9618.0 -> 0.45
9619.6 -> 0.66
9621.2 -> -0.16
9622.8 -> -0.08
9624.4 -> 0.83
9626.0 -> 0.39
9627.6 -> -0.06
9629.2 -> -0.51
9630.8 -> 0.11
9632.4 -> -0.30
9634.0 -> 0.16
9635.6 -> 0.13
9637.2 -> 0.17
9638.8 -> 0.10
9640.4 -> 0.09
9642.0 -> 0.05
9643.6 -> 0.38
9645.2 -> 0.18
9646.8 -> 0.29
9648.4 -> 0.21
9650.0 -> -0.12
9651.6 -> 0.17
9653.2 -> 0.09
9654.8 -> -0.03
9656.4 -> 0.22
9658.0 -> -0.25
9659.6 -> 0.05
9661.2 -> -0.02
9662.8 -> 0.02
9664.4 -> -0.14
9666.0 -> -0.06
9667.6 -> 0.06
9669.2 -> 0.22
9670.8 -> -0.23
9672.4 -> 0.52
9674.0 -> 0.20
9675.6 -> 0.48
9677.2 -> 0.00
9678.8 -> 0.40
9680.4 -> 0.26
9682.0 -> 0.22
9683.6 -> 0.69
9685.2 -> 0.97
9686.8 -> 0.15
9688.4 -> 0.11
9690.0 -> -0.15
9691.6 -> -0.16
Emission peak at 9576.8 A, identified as [O III]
